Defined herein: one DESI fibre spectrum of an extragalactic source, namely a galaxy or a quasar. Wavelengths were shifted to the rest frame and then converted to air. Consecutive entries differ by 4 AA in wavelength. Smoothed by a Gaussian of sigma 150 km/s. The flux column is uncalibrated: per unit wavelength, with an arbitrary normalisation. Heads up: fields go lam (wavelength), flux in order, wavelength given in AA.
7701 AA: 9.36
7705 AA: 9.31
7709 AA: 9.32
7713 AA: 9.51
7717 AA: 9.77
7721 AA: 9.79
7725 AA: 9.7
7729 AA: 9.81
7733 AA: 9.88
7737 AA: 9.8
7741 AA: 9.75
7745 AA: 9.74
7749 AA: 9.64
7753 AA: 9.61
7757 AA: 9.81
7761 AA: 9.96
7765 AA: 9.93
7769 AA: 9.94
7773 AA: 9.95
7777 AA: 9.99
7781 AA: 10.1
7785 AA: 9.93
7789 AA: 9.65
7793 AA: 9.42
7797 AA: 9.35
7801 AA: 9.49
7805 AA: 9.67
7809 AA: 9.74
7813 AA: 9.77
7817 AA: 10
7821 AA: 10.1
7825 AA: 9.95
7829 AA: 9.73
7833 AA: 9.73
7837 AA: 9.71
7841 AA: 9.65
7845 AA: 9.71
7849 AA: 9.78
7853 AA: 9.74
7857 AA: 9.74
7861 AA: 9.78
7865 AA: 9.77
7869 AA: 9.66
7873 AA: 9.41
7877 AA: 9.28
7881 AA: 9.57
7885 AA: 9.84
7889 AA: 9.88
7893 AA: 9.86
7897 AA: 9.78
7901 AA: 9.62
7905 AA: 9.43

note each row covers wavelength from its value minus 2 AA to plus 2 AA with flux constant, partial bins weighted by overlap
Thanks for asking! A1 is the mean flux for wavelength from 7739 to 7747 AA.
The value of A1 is 9.75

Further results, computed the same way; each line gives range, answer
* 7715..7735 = 9.79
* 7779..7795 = 9.78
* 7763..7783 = 9.98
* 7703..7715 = 9.38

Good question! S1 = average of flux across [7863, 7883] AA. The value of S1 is 9.54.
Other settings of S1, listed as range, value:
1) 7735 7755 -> 9.71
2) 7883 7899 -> 9.84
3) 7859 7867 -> 9.77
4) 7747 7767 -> 9.79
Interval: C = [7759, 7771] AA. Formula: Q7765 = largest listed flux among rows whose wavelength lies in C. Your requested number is 9.96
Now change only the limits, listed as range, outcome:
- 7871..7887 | 9.84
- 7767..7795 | 10.1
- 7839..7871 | 9.78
